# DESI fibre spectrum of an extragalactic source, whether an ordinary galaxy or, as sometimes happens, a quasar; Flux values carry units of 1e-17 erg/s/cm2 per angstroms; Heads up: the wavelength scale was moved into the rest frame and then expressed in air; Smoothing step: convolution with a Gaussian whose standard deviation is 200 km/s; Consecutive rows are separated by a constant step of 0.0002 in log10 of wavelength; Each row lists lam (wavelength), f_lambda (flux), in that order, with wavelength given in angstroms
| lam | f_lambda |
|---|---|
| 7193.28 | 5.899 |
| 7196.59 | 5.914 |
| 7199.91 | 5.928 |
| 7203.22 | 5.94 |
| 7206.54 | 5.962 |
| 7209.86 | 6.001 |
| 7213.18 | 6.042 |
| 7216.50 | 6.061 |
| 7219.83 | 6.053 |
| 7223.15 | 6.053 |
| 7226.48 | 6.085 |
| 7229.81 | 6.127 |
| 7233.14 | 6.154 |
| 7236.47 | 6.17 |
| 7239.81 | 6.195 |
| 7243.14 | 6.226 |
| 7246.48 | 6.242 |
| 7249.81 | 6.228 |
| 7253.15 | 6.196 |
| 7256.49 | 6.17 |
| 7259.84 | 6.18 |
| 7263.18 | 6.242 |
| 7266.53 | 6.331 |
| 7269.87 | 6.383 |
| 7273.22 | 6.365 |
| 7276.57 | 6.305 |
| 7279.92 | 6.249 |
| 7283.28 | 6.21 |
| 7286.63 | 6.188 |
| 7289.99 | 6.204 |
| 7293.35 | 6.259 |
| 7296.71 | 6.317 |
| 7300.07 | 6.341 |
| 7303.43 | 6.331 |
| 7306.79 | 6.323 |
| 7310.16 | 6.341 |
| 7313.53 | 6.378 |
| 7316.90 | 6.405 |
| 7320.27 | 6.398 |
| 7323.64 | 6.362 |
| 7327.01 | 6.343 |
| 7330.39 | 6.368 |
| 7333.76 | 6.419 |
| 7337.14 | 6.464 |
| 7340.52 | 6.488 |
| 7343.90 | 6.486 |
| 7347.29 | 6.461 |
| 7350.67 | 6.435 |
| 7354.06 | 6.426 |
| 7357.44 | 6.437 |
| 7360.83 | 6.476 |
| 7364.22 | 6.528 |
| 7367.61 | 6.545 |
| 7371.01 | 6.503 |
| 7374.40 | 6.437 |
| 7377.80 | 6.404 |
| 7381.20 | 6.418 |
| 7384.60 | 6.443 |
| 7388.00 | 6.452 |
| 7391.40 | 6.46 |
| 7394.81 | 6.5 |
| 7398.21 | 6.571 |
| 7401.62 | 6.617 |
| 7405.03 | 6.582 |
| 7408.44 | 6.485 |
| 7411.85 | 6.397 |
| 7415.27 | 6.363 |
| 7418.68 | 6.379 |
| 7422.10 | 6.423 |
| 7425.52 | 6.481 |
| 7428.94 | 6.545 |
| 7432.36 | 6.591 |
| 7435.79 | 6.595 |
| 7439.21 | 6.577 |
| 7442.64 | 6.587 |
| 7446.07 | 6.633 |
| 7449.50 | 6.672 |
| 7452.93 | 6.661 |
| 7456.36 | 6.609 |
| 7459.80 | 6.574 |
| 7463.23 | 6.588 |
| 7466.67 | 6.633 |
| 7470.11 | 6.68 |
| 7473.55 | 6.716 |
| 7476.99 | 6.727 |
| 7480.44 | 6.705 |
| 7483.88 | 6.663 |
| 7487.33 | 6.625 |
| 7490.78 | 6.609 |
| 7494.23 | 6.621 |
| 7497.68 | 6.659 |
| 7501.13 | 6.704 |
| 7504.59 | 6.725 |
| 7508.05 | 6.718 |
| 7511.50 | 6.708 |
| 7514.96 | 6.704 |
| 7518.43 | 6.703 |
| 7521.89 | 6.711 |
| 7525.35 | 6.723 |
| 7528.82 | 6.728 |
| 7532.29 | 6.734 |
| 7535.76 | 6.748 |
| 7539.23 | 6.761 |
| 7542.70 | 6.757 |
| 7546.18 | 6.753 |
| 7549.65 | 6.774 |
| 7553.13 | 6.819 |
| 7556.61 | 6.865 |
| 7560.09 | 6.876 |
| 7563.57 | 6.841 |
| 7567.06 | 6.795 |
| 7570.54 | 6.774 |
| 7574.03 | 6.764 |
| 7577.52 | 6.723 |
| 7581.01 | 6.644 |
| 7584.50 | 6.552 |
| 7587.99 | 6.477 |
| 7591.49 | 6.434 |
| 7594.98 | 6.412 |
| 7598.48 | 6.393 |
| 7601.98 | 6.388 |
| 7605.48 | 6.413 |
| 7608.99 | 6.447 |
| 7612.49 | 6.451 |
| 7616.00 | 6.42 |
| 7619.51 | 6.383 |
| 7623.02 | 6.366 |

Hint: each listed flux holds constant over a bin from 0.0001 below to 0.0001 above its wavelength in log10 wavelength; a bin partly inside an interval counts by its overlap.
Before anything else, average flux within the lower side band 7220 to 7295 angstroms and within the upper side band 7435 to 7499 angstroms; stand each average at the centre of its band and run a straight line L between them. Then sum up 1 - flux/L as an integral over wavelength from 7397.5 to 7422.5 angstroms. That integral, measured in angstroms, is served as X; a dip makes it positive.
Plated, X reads 0.2 angstroms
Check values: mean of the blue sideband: 6.21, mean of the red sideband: 6.64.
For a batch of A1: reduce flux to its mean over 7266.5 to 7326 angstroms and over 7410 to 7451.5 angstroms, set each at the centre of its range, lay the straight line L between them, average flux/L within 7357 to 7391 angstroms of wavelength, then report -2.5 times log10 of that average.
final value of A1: -0.01 mag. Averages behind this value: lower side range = 6.32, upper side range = 6.52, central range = 6.47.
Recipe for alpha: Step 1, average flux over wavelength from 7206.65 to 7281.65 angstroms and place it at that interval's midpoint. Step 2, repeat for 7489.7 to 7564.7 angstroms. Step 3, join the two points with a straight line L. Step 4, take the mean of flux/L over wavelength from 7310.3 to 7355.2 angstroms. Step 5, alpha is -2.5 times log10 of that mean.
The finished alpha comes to -0.01 mag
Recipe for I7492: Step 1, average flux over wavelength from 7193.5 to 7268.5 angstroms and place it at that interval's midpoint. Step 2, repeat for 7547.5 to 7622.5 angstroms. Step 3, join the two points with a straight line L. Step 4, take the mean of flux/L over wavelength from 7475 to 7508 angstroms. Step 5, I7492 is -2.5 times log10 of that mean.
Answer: -0.03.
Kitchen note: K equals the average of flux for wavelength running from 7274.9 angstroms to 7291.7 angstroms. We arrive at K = 6.23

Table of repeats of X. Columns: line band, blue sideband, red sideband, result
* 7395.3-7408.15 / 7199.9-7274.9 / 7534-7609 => -0.34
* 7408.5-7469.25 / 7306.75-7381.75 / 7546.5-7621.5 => -0.46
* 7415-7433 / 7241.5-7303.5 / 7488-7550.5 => 0.20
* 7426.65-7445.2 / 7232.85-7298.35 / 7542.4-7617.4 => -0.37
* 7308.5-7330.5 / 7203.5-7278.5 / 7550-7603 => -0.31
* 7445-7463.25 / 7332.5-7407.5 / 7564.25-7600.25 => -0.27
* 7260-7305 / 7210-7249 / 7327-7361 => -0.09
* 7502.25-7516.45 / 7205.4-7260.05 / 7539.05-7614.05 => -0.38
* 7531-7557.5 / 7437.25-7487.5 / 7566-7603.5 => -0.71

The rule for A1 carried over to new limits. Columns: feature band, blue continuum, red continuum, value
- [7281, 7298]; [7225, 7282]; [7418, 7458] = 0.011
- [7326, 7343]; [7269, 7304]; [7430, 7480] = -0.007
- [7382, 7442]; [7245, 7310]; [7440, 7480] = 0.008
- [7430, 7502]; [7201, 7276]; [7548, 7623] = -0.032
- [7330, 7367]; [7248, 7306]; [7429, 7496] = -0.009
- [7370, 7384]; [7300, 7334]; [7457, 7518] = 0.006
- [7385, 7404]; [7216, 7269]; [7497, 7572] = -0.007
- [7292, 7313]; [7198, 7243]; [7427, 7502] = -0.012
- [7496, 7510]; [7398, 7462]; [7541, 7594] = -0.011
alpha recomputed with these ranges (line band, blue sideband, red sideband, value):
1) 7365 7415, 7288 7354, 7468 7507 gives 0.00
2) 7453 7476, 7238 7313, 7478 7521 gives 0.00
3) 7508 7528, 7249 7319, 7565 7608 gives -0.03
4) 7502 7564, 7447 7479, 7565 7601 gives -0.02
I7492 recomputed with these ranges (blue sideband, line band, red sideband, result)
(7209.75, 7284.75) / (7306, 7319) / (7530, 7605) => -0.01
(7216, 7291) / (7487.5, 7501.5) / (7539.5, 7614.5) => -0.02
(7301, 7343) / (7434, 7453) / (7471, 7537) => 0.00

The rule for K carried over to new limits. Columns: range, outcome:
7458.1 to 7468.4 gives 6.6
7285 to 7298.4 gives 6.24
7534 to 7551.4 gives 6.76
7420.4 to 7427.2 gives 6.45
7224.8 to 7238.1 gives 6.13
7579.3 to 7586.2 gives 6.6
